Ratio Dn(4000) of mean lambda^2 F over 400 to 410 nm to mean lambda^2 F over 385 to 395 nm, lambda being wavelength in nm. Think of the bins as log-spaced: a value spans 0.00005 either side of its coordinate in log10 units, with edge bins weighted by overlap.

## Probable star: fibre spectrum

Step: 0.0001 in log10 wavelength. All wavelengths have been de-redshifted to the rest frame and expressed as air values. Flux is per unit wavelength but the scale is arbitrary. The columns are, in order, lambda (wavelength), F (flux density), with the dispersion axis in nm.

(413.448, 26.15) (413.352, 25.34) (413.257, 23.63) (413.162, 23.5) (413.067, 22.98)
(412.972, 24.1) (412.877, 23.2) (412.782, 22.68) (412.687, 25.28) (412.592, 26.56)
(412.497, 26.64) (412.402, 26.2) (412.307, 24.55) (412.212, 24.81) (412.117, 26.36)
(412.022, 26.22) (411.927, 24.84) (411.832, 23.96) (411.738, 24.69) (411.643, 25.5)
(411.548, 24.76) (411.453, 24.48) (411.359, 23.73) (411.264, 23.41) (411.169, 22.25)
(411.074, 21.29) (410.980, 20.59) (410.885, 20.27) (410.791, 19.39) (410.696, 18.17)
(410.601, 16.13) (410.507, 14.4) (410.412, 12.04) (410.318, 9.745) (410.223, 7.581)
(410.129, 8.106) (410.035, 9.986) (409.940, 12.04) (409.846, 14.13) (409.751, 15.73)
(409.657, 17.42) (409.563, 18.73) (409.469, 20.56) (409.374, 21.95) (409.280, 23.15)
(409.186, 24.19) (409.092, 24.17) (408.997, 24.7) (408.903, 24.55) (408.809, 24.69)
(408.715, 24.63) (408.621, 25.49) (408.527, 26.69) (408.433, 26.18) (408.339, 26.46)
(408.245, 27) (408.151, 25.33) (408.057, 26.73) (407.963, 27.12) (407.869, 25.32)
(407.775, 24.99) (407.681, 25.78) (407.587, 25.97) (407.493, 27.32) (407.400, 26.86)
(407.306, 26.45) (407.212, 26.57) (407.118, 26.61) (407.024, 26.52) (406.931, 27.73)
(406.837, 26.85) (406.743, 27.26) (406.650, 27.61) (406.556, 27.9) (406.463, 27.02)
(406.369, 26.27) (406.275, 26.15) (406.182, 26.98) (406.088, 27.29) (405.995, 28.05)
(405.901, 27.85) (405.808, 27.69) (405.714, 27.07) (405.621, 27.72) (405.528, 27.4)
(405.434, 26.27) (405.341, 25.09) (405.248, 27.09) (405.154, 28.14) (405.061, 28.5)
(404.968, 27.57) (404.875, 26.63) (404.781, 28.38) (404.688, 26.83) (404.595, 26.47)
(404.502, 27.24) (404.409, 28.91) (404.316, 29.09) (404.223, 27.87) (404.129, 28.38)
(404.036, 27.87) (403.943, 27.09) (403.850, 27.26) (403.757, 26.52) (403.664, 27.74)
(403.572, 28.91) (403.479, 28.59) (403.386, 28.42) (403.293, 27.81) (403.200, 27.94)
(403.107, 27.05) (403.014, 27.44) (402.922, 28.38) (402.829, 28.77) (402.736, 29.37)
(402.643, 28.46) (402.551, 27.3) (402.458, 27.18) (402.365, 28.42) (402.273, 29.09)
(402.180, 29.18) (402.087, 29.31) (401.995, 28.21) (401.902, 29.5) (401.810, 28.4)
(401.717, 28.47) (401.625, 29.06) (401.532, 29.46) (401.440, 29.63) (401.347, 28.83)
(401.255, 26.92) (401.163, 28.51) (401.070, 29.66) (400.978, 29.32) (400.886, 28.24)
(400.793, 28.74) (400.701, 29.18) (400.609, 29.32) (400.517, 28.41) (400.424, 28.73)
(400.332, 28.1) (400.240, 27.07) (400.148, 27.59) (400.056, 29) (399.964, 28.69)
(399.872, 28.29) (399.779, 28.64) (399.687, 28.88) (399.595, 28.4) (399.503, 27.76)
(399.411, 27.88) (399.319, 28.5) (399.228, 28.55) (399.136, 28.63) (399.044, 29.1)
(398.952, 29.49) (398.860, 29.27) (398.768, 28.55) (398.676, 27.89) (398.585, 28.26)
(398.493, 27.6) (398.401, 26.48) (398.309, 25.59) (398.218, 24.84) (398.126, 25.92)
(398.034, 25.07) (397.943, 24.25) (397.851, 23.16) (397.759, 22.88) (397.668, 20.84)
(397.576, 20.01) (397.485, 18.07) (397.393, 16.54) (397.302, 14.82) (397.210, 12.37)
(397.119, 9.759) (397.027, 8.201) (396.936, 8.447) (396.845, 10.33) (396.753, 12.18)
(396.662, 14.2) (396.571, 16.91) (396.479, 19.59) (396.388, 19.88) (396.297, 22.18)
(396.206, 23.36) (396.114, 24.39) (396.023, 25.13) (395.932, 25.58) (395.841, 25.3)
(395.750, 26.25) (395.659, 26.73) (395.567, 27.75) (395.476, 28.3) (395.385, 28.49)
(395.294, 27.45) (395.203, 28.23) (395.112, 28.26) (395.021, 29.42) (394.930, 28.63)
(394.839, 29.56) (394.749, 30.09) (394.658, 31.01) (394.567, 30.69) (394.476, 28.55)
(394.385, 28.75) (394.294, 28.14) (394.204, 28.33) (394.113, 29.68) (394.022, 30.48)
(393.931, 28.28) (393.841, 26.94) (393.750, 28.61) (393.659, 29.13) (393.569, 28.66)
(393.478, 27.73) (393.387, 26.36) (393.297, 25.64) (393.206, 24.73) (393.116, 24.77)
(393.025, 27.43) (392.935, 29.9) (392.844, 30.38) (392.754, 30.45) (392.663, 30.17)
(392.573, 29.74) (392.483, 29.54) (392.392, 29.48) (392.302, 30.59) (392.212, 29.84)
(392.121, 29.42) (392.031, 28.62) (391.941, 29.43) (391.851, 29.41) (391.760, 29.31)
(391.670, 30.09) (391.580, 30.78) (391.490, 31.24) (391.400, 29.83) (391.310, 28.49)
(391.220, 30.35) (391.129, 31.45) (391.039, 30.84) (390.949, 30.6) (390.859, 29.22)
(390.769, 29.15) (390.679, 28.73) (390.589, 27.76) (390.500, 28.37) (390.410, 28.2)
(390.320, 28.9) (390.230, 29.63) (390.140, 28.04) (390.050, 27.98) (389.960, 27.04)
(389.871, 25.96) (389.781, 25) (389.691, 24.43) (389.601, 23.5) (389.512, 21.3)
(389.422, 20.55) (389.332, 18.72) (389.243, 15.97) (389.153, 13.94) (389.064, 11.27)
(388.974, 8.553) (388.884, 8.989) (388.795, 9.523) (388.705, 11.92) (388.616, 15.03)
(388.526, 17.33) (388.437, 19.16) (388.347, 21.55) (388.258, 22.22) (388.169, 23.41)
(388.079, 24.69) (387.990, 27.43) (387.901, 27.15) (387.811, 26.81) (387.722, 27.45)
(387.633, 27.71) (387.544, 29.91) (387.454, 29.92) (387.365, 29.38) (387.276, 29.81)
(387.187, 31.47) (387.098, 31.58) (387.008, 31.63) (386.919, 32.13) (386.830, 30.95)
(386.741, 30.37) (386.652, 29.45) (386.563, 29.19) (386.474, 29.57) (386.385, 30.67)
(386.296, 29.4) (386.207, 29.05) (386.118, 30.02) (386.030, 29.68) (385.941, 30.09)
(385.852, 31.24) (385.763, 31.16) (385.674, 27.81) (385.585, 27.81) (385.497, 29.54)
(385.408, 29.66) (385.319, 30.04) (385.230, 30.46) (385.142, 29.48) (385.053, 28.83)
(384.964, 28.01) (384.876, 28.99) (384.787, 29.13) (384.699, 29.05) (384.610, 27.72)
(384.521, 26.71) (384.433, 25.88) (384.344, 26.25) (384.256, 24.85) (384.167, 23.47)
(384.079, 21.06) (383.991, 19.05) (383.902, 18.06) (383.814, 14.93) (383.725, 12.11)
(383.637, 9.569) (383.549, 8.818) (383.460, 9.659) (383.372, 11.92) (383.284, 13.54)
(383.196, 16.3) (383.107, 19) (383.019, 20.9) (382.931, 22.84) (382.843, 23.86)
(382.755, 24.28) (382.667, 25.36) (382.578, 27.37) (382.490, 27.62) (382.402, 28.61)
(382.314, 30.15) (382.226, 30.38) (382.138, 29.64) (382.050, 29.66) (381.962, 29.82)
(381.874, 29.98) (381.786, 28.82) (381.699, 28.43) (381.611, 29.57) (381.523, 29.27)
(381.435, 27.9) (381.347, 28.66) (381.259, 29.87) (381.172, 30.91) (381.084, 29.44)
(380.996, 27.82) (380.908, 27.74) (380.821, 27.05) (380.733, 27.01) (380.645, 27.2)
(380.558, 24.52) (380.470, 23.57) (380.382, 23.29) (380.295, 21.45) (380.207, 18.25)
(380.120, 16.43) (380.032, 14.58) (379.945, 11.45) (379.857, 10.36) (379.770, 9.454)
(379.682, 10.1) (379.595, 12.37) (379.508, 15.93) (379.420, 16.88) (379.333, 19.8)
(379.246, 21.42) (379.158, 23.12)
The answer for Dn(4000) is 1.1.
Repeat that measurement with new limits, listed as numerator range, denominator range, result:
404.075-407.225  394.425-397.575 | 1.29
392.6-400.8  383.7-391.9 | 1.03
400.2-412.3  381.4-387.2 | 1.09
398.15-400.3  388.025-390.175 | 1.52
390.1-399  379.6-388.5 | 1.09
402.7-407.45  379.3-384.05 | 1.41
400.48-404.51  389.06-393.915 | 1.09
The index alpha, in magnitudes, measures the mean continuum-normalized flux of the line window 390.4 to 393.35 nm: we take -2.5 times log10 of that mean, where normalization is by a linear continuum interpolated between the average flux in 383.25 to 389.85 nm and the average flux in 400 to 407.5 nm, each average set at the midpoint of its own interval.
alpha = -0.16 mag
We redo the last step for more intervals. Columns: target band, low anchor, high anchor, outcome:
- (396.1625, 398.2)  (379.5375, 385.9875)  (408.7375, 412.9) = 0.25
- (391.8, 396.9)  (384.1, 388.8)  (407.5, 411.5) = -0.07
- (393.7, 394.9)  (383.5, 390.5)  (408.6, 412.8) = -0.23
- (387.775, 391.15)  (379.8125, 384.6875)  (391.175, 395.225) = 0.19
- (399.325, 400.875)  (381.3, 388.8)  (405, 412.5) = -0.17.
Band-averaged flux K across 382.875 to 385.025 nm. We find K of 20.4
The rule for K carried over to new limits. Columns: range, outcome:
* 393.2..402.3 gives 25.9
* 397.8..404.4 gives 28.1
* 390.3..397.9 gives 25.9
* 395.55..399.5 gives 22.4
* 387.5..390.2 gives 21.1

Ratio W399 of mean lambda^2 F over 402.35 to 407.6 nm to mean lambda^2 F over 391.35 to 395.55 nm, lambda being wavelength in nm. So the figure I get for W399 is 1.01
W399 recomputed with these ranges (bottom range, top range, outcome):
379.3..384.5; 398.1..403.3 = 1.41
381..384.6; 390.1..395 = 1.29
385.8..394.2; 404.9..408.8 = 1.09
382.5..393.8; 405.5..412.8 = 1.01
